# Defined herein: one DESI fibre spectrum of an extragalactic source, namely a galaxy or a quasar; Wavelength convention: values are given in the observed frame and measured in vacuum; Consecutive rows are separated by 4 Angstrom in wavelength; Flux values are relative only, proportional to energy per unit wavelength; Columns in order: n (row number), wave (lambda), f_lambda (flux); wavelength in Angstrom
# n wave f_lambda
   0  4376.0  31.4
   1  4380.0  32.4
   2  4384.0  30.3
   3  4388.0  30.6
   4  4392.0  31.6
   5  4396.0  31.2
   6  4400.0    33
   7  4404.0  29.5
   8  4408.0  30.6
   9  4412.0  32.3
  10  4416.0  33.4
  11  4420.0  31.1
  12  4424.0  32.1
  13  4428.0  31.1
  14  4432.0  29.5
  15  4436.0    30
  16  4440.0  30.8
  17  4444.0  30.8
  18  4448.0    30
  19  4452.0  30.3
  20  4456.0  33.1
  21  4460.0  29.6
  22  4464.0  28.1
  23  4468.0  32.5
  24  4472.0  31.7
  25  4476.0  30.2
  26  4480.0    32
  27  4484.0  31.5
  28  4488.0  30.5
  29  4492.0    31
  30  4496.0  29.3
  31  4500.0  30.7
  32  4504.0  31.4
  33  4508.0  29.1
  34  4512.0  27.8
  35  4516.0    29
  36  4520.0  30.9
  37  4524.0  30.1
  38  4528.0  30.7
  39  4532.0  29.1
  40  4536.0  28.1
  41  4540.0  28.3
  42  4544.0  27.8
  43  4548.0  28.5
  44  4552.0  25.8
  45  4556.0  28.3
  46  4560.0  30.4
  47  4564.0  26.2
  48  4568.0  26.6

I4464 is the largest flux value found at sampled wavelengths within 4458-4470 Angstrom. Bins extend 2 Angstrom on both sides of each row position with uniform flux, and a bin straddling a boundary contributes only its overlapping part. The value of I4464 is 32.5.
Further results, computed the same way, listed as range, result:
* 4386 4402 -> 33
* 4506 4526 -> 30.9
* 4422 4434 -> 32.1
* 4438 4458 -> 33.1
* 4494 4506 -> 31.4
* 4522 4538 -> 30.7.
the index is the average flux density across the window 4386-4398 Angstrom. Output 31.1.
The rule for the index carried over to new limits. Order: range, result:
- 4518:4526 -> 30.5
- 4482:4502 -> 30.6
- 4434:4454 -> 30.4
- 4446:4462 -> 30.8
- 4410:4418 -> 32.8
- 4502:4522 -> 29.6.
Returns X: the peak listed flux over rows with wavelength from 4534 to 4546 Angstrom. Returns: 28.3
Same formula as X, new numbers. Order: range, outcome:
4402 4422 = 33.4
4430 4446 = 30.8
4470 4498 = 32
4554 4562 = 30.4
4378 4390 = 32.4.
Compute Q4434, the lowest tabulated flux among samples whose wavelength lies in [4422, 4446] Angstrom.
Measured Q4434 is 29.5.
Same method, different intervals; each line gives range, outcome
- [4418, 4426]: 31.1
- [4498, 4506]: 30.7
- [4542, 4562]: 25.8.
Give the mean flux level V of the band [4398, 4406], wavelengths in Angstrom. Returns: 31.2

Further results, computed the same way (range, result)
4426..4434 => 30.3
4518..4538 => 29.8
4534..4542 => 28.2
